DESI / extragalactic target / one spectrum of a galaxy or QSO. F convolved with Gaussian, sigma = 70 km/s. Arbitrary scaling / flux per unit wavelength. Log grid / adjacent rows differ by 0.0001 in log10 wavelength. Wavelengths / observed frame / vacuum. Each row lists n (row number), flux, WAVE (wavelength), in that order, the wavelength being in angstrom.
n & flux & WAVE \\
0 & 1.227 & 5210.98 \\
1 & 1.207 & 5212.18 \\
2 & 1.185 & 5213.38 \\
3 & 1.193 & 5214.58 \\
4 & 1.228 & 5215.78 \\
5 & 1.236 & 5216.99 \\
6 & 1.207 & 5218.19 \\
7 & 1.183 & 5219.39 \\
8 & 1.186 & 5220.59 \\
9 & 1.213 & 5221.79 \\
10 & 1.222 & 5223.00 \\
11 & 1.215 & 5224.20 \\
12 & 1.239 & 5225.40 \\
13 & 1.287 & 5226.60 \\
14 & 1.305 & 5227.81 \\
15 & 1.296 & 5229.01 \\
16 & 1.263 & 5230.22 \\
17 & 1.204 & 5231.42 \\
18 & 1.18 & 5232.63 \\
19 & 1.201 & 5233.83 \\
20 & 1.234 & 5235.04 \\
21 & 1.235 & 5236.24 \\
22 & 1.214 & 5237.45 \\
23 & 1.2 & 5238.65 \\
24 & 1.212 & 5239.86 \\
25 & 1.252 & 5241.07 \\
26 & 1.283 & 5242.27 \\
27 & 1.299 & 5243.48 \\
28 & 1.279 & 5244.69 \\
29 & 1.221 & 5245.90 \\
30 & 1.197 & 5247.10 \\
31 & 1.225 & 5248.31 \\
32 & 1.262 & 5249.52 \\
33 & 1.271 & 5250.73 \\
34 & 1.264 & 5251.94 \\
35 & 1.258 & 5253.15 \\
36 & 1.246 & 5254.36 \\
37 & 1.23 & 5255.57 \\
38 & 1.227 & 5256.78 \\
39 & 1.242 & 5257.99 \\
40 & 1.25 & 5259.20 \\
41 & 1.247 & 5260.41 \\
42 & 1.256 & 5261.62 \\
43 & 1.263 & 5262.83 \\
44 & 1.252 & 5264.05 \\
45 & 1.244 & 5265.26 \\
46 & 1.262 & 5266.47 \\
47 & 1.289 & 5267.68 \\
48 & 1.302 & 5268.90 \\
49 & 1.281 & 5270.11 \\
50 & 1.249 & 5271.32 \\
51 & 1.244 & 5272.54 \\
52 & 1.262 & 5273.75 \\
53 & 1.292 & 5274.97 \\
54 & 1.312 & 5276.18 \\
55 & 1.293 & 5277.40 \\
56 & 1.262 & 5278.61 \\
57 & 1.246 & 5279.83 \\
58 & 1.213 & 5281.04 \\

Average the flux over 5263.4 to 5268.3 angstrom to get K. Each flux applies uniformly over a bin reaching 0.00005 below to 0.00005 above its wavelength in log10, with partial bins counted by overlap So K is 1.26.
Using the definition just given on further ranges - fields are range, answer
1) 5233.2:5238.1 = 1.22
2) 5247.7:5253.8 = 1.25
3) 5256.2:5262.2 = 1.25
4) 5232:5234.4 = 1.19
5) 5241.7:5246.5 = 1.27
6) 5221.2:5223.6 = 1.21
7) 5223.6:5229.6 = 1.27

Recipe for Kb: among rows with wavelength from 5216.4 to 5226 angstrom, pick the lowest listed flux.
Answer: 1.183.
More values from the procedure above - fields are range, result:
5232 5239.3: 1.18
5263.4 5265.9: 1.244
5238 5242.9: 1.2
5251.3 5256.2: 1.23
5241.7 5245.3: 1.279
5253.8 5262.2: 1.227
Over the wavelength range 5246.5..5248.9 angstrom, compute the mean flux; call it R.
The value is 1.21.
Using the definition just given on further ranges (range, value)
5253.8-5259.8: 1.24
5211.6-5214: 1.2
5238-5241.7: 1.22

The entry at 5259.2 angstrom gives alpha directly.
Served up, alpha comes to 1.25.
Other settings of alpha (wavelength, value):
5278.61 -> 1.262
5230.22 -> 1.263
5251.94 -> 1.264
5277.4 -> 1.293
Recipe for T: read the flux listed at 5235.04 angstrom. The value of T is 1.234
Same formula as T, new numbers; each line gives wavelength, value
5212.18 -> 1.207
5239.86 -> 1.212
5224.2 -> 1.215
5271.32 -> 1.249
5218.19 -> 1.207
